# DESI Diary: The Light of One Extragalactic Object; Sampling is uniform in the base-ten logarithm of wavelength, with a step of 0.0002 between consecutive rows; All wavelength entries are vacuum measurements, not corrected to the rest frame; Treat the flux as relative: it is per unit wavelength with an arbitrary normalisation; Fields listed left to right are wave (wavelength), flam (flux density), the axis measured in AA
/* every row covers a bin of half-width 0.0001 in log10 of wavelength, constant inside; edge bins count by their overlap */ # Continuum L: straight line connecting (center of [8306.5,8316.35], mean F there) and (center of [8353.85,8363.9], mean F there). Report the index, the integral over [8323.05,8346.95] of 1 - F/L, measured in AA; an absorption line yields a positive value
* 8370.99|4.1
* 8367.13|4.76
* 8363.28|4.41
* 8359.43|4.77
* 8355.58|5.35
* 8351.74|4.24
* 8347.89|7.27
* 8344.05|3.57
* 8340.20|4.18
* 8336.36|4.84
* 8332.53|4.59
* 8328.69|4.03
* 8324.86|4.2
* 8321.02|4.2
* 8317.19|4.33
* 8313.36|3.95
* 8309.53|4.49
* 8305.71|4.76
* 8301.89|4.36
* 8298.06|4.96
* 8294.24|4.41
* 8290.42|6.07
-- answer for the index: 1.2 AA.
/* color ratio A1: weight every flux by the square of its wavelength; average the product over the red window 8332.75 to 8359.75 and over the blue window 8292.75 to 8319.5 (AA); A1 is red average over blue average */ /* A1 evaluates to 1.10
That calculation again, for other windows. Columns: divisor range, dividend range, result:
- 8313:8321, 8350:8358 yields 1.16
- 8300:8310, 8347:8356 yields 1.22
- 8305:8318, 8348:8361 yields 1.19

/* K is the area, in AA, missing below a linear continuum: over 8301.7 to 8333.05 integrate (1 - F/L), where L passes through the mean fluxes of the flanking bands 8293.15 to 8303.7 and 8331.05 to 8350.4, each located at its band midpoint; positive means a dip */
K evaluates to 2.7 AA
